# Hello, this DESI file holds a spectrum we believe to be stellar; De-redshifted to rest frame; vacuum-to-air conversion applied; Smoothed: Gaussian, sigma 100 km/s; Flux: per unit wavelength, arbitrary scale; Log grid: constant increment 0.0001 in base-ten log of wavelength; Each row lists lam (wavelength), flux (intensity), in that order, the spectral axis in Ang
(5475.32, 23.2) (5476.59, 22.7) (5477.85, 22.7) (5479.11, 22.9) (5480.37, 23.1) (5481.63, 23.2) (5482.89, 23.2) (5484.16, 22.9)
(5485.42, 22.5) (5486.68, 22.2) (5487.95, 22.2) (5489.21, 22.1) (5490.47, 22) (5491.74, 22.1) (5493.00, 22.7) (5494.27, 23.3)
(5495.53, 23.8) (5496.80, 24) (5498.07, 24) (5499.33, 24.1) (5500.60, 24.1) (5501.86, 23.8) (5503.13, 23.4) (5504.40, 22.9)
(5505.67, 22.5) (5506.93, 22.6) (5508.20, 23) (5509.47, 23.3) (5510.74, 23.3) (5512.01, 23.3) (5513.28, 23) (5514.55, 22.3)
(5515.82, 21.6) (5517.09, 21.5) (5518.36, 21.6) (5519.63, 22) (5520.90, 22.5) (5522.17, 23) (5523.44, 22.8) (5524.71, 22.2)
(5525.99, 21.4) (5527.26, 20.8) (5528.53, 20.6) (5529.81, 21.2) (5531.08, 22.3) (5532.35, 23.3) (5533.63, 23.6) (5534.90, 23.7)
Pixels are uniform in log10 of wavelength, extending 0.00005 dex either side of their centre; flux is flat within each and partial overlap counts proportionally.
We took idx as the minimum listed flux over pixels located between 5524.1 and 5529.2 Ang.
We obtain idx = 20.6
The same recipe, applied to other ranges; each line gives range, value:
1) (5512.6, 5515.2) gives 22.3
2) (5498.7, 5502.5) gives 23.8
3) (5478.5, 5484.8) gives 22.9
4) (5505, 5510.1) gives 22.5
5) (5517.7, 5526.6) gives 21.4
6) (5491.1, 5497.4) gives 22.1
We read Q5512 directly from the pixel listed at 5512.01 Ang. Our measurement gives 23.3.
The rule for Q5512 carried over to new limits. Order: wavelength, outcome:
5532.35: 23.3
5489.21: 22.1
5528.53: 20.6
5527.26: 20.8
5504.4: 22.9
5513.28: 23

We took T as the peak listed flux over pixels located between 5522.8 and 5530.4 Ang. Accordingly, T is 22.8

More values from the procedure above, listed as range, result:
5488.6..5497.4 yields 24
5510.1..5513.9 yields 23.3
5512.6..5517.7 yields 23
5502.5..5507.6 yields 23.4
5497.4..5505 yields 24.1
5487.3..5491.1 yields 22.2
